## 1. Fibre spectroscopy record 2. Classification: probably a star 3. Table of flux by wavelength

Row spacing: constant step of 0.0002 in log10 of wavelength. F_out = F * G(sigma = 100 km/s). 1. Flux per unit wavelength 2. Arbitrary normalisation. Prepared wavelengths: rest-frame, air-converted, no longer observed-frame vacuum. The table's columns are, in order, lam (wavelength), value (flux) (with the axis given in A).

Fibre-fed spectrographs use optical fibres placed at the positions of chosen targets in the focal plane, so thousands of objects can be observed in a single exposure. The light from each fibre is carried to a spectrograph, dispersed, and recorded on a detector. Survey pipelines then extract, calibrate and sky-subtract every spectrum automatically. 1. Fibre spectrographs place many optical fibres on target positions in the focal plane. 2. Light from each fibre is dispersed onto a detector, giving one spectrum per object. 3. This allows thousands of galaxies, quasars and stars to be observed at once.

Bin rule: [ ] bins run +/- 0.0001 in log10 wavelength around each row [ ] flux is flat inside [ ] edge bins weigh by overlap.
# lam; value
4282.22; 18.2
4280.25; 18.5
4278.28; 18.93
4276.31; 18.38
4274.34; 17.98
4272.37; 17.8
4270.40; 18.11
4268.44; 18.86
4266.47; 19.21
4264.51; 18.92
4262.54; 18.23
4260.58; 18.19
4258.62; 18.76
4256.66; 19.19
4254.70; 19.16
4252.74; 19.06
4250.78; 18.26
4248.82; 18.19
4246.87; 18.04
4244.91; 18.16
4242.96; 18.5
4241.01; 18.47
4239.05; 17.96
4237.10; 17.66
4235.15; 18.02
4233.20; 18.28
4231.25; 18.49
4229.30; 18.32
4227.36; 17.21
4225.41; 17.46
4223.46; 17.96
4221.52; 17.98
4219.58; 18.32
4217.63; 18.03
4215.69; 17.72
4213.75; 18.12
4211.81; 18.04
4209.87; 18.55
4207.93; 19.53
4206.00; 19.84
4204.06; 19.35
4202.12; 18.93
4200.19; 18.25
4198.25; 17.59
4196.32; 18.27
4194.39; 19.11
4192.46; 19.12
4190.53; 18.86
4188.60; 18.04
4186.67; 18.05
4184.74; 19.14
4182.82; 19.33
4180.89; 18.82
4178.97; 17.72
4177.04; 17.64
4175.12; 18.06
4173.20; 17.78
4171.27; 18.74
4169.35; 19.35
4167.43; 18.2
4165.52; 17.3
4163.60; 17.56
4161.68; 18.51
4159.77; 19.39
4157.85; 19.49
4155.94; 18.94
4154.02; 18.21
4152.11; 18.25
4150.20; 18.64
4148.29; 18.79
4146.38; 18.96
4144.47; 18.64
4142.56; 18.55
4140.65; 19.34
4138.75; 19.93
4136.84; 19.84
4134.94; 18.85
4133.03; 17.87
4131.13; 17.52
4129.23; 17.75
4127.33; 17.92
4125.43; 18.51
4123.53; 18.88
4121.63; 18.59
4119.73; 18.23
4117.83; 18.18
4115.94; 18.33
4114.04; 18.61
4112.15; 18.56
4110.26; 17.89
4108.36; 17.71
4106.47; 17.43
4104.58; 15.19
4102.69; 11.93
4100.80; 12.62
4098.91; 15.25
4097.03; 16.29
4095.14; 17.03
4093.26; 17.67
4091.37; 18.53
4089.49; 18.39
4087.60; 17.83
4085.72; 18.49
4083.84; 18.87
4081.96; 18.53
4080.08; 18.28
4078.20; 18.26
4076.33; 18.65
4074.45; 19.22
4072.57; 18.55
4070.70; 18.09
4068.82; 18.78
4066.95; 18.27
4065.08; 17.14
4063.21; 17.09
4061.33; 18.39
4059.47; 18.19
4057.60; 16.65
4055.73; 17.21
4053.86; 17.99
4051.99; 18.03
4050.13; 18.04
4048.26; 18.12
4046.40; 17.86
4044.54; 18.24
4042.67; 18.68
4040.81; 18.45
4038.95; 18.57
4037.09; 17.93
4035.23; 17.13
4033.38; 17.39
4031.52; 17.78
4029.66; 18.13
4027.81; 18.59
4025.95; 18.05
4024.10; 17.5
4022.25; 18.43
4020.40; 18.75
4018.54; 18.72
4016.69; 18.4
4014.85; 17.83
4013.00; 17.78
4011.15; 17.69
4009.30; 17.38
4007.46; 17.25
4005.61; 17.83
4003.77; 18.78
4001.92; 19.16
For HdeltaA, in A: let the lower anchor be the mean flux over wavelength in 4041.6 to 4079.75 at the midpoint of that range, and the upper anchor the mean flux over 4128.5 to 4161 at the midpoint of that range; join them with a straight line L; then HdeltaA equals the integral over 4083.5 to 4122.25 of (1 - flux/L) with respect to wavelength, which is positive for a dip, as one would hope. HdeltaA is 2.6 A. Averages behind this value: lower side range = 18.1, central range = 17.2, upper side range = 18.8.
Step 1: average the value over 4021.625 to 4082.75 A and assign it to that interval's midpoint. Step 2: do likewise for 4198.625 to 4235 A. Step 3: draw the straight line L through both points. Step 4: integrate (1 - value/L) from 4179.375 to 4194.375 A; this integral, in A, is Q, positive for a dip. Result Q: -0.4 A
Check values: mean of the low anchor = 18.1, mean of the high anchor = 18.3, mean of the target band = 18.8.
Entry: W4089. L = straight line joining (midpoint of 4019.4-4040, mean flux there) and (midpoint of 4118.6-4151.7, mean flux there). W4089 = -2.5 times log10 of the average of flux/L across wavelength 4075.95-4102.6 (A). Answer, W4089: 0.07 mag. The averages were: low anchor 18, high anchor 18.6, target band 17.3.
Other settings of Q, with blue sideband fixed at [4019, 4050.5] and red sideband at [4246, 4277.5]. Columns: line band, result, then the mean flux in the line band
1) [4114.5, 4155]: -0.61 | 18.6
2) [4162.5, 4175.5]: 0.14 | 18.1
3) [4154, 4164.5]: -0.23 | 18.7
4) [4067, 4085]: -0.38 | 18.6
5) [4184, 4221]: -0.29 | 18.6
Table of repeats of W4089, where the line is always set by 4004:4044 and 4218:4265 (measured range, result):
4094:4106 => 0.213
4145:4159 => -0.034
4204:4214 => -0.040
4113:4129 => -0.014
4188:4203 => -0.019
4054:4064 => 0.032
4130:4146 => -0.038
